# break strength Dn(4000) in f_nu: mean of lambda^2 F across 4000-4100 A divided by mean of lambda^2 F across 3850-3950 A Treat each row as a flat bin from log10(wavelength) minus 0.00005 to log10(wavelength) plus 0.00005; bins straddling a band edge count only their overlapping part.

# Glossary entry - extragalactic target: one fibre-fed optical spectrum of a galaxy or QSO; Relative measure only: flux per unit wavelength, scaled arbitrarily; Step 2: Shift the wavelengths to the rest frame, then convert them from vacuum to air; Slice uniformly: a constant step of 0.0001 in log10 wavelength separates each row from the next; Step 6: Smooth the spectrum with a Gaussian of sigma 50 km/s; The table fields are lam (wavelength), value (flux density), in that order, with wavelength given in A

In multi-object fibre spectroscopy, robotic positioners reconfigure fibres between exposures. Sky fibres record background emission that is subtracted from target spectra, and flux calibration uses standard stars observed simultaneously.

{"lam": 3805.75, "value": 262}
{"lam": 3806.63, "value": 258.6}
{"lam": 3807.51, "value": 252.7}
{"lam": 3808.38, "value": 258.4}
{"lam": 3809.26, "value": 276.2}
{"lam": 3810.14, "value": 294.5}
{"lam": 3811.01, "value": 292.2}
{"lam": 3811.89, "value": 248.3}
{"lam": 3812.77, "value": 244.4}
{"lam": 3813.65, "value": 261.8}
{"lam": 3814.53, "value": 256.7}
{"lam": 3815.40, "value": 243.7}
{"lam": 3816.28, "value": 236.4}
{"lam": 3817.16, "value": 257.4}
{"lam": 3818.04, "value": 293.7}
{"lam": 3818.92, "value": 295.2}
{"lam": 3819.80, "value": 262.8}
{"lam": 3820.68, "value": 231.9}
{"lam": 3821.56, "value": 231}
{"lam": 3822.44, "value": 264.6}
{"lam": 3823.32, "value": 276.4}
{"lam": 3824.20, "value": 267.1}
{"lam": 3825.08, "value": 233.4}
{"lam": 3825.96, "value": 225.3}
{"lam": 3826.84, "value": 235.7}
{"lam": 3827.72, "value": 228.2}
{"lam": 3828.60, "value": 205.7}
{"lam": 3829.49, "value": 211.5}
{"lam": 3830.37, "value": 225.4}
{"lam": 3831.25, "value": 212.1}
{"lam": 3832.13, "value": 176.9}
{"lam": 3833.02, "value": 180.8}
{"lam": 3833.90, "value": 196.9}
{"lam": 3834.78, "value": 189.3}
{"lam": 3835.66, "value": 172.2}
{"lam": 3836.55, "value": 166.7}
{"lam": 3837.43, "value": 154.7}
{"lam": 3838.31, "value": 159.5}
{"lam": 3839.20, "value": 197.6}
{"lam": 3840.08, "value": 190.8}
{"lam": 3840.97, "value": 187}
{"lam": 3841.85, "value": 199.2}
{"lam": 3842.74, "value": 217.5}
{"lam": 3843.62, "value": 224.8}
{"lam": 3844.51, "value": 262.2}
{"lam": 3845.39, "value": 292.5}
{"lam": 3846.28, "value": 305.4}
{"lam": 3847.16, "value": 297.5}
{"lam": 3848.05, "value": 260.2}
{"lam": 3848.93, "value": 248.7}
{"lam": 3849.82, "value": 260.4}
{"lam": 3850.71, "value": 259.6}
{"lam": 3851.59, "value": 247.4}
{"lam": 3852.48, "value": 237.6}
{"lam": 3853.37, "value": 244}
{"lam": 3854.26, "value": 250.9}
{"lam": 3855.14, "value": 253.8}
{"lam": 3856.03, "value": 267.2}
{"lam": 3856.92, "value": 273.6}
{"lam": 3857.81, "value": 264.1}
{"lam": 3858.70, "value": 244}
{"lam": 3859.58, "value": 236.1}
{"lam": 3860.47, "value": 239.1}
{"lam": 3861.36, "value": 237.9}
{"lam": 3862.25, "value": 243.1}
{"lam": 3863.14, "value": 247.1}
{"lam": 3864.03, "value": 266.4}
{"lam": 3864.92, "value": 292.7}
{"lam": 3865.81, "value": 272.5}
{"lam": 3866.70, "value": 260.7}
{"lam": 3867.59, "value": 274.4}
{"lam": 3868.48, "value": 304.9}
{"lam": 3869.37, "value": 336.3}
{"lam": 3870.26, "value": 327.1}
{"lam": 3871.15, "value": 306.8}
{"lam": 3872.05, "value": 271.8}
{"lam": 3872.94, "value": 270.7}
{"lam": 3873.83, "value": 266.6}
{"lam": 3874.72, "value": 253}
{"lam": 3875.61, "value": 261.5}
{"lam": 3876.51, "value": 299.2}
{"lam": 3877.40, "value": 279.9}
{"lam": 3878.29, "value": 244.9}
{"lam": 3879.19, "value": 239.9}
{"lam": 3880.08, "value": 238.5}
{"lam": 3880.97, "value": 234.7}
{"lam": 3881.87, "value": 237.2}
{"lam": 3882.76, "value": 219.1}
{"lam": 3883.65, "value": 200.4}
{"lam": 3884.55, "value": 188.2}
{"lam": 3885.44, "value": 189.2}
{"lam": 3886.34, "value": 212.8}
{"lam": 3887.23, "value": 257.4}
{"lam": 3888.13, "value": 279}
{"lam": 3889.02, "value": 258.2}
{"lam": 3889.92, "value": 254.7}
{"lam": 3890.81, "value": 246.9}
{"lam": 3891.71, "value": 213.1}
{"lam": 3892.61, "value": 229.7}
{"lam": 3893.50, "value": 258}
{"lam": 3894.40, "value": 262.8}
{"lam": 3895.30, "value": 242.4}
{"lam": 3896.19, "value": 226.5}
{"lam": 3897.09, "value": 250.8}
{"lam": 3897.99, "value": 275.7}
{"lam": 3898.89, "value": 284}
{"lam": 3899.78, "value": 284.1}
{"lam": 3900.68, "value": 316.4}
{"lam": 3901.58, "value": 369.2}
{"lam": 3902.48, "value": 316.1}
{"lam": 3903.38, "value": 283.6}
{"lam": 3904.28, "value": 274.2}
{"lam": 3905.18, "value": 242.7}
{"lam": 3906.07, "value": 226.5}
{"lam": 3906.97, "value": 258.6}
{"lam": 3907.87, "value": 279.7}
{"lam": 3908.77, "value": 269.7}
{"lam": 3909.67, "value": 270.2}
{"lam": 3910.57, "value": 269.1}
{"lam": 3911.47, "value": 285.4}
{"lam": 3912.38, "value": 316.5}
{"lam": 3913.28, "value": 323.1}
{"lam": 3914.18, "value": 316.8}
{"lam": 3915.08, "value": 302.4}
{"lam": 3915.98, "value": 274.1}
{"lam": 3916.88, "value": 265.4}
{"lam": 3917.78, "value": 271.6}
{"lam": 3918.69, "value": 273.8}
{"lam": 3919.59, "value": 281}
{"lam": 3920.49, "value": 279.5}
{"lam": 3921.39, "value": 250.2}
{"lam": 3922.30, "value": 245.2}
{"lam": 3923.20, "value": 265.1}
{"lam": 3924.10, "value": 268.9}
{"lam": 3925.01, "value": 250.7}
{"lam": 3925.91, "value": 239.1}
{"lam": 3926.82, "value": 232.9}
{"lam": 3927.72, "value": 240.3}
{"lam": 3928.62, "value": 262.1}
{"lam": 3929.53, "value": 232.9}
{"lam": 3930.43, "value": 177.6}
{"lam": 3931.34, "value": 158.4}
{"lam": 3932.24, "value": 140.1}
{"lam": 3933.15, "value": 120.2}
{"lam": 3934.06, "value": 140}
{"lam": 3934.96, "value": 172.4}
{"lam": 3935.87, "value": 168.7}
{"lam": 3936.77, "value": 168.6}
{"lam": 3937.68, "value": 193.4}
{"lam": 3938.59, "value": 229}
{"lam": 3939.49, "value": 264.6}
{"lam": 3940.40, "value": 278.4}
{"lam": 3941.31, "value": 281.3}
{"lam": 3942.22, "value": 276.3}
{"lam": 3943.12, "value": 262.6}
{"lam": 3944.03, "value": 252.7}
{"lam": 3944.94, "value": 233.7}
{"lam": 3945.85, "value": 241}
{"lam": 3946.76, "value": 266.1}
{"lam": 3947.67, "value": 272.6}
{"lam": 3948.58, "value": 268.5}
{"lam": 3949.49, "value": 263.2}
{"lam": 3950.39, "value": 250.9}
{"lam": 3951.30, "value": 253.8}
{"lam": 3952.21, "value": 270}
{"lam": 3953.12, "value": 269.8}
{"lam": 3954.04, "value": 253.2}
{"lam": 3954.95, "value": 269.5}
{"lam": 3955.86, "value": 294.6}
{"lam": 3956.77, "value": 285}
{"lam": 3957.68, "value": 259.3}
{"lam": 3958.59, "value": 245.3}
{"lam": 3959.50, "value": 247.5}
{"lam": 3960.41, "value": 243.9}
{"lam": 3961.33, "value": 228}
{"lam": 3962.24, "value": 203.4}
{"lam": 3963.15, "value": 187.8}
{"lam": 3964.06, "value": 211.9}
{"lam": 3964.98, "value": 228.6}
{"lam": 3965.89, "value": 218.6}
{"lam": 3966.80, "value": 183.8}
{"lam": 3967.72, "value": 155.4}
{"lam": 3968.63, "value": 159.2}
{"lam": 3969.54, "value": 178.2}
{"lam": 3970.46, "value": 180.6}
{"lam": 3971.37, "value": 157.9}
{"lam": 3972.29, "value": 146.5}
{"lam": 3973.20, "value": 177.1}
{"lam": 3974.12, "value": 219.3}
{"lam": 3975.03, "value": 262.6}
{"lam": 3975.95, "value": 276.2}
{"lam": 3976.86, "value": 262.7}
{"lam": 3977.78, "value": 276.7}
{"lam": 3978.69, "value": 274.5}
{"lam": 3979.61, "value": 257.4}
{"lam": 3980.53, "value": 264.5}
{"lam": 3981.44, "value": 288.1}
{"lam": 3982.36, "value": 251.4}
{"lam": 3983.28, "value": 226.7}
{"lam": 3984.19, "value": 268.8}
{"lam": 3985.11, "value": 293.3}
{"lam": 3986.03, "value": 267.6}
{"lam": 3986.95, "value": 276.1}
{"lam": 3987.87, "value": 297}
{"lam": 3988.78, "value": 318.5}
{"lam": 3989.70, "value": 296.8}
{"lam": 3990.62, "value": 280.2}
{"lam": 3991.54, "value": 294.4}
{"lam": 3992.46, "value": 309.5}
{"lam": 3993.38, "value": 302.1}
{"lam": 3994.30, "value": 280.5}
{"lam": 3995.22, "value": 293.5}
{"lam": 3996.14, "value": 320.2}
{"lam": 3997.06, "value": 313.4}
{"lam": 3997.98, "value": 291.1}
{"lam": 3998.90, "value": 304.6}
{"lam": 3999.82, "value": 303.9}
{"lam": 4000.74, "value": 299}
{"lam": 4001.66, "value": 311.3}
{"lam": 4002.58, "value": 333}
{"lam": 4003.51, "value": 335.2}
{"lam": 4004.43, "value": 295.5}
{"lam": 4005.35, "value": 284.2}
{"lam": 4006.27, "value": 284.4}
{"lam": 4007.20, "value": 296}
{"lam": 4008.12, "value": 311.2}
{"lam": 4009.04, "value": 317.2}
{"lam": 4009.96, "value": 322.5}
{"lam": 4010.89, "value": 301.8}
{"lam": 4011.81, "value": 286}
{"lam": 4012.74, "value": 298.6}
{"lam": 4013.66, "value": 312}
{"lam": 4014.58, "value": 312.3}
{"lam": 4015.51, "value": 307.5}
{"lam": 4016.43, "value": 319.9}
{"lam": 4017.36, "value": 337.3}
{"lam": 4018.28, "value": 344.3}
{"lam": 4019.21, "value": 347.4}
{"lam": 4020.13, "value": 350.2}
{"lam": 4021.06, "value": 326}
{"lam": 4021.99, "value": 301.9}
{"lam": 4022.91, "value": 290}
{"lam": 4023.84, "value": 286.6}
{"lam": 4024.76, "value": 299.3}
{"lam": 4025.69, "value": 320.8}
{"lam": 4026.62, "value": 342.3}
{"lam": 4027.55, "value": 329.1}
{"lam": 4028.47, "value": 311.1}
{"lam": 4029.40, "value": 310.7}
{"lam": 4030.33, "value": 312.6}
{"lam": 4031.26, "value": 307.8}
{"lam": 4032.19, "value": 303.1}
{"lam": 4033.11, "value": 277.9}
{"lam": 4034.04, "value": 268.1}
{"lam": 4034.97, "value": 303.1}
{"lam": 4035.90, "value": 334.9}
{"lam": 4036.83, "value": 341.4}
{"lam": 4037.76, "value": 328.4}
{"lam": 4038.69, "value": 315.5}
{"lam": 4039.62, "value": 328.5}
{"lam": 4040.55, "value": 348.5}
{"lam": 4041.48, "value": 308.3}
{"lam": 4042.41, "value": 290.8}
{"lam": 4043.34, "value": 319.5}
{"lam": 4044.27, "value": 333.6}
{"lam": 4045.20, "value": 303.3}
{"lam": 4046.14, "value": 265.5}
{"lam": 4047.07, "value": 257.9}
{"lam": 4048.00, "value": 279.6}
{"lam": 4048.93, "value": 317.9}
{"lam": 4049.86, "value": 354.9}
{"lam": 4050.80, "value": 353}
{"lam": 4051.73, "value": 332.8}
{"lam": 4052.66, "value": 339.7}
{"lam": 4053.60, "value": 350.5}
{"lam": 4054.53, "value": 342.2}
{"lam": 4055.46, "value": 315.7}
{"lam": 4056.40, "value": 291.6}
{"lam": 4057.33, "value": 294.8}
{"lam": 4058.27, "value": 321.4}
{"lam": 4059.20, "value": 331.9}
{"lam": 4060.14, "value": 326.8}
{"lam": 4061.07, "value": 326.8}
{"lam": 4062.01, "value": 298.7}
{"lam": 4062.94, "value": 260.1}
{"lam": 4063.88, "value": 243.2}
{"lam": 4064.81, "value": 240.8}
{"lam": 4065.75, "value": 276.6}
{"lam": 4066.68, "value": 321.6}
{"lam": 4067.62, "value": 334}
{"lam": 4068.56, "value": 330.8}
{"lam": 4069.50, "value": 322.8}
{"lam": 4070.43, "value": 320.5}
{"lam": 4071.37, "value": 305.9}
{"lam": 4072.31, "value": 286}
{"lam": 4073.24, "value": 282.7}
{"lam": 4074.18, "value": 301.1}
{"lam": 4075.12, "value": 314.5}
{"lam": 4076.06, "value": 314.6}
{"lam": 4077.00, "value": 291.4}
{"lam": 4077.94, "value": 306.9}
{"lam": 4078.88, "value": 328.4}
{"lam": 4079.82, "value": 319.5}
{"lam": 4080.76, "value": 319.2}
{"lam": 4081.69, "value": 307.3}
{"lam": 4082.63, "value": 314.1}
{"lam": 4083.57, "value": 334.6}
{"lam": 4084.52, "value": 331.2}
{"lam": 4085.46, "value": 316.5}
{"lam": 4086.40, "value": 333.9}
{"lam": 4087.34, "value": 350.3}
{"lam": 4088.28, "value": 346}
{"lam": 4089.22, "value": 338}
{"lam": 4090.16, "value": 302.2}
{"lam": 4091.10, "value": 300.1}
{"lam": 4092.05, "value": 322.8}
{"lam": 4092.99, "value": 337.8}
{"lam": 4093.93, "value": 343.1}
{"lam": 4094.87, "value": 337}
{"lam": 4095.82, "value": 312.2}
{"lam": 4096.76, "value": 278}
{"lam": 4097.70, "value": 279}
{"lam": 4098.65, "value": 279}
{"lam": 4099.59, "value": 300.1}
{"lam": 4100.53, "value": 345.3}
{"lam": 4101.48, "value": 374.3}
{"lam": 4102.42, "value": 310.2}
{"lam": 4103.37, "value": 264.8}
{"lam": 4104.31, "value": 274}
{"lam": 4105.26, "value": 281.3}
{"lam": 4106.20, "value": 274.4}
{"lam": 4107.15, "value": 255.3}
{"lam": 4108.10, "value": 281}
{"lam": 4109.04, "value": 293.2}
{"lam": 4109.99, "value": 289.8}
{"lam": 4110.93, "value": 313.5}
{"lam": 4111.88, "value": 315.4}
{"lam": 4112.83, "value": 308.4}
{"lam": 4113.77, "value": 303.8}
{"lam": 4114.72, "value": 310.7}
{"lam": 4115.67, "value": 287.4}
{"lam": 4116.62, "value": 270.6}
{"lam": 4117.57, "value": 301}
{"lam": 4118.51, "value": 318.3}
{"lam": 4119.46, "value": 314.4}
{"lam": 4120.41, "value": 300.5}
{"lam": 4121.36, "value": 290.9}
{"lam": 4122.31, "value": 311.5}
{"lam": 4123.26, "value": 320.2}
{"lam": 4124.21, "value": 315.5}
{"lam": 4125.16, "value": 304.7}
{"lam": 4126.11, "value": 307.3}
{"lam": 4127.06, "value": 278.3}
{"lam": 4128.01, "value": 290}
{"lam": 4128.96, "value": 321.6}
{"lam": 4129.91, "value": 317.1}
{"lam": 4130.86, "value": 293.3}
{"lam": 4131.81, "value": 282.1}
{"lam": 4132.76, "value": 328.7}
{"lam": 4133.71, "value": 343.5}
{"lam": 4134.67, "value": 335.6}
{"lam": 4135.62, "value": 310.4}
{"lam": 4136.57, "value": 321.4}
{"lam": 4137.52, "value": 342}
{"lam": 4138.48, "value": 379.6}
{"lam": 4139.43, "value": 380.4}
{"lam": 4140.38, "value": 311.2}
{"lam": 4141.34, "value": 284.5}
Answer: 1.33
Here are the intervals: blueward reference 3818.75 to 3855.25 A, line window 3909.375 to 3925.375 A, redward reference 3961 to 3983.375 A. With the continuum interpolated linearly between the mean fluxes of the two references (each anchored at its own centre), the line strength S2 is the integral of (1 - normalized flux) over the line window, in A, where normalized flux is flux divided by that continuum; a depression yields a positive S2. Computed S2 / -4.0 A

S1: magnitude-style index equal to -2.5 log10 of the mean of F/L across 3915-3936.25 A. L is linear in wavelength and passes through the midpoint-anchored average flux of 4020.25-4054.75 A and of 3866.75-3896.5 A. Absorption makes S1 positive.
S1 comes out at 0.18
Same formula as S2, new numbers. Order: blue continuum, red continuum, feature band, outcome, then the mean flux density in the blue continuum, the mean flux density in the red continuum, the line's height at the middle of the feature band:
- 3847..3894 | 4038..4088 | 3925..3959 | 5.1 A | 256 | 313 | 277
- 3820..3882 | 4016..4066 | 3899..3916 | -1.6 A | 244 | 312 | 264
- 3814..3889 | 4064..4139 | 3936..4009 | 4.6 A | 244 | 309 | 276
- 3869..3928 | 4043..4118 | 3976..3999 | 0.2 A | 265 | 309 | 286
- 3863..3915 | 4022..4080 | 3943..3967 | 3.1 A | 267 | 310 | 284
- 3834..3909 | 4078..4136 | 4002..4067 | -4.4 A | 251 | 309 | 291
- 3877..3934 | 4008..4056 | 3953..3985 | 5.9 A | 252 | 316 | 284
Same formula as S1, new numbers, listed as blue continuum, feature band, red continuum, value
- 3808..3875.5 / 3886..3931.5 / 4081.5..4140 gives 0.00 mag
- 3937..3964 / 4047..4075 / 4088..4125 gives -0.07 mag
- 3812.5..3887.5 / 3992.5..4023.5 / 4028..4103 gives -0.06 mag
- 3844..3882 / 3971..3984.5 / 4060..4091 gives 0.20 mag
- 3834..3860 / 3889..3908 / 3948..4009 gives -0.09 mag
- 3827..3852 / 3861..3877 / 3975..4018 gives -0.19 mag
